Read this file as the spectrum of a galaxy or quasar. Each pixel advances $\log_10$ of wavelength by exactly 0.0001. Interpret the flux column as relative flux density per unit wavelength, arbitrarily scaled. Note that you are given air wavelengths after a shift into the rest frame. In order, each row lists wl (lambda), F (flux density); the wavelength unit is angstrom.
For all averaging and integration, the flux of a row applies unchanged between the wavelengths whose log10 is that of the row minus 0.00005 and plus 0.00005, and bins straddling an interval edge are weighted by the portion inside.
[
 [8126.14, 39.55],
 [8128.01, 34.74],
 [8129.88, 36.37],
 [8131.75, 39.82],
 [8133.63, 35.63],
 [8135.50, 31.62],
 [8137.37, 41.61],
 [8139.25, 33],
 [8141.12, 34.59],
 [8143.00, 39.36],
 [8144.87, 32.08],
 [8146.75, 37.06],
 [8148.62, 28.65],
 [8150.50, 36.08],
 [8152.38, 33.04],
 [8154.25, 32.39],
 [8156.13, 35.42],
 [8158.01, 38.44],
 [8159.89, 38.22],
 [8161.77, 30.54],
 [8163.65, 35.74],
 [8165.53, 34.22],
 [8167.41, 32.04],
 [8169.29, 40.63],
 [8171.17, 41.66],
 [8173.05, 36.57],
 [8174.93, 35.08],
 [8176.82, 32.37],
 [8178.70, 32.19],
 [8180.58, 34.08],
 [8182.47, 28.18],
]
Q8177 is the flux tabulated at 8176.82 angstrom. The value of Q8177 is 32.37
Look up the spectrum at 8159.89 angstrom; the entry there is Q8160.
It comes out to 38.22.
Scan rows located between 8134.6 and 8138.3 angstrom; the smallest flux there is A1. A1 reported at 31.62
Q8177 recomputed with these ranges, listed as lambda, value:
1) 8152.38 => 33.04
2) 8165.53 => 34.22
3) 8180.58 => 34.08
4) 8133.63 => 35.63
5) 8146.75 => 37.06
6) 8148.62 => 28.65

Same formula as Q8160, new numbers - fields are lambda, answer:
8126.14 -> 39.55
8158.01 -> 38.44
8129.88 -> 36.37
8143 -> 39.36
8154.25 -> 32.39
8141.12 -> 34.59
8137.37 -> 41.61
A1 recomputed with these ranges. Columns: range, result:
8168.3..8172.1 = 40.63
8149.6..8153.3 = 33.04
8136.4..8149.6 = 28.65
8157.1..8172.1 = 30.54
